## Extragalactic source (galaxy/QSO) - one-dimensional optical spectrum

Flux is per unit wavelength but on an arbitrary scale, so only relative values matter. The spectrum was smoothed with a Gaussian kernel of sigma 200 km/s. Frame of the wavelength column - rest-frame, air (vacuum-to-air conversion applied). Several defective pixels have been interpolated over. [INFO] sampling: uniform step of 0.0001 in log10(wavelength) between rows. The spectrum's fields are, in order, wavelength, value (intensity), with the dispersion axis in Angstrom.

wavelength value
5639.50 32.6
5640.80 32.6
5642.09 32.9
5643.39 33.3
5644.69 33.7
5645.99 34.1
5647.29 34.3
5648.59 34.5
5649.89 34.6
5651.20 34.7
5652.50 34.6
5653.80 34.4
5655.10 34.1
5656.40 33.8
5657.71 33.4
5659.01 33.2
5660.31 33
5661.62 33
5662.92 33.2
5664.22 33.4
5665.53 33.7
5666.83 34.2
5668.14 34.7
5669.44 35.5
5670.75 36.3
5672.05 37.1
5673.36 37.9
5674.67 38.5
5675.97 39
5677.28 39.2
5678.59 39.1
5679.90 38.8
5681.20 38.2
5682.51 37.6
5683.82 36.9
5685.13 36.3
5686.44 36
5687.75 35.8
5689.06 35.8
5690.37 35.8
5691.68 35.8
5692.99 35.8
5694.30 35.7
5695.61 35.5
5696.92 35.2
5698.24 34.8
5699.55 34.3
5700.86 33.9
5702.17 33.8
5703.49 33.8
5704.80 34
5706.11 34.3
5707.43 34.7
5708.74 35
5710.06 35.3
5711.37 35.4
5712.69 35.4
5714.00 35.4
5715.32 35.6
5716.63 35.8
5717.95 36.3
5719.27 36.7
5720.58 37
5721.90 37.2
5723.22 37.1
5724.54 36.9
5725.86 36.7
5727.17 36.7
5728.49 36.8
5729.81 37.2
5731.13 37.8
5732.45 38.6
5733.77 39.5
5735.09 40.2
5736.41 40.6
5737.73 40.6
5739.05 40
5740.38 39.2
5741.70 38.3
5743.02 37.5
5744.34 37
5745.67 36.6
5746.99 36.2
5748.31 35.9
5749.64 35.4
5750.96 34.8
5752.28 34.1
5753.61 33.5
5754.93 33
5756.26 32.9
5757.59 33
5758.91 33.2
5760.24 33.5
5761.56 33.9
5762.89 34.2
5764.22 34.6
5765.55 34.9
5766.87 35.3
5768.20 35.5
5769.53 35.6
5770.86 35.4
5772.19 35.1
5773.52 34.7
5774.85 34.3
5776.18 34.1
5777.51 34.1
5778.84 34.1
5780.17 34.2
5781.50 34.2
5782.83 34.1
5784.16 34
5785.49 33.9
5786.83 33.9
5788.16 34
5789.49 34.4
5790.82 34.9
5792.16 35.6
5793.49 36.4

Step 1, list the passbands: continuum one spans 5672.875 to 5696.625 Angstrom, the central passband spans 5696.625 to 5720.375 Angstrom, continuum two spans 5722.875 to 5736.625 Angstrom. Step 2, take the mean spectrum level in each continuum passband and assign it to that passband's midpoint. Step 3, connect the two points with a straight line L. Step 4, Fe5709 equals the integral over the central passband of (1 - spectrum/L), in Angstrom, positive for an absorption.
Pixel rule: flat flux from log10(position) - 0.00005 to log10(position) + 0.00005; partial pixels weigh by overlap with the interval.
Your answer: 1.6 Angstrom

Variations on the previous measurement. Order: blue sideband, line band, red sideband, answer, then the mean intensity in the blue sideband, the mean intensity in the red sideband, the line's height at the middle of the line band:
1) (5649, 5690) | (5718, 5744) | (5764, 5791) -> -2.3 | 35.7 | 34.5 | 35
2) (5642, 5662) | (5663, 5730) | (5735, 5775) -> -2.6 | 33.9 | 35.7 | 34.7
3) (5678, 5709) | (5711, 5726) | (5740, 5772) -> -0.3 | 35.7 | 35.1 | 35.5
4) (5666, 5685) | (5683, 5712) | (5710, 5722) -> 1.1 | 37.3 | 36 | 36.6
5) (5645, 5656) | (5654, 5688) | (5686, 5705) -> -1.1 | 34.4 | 35.1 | 34.7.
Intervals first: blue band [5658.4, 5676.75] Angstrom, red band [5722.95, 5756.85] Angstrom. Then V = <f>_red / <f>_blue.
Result 1.1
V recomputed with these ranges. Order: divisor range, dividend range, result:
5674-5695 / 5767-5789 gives 0.93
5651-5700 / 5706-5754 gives 1.03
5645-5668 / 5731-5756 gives 1.10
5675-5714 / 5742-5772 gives 0.97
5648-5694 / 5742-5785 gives 0.97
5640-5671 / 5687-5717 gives 1.03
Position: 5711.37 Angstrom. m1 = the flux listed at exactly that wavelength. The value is 35.4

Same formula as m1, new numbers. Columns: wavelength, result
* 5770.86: 35.4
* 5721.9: 37.2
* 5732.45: 38.6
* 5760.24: 33.5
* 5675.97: 39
